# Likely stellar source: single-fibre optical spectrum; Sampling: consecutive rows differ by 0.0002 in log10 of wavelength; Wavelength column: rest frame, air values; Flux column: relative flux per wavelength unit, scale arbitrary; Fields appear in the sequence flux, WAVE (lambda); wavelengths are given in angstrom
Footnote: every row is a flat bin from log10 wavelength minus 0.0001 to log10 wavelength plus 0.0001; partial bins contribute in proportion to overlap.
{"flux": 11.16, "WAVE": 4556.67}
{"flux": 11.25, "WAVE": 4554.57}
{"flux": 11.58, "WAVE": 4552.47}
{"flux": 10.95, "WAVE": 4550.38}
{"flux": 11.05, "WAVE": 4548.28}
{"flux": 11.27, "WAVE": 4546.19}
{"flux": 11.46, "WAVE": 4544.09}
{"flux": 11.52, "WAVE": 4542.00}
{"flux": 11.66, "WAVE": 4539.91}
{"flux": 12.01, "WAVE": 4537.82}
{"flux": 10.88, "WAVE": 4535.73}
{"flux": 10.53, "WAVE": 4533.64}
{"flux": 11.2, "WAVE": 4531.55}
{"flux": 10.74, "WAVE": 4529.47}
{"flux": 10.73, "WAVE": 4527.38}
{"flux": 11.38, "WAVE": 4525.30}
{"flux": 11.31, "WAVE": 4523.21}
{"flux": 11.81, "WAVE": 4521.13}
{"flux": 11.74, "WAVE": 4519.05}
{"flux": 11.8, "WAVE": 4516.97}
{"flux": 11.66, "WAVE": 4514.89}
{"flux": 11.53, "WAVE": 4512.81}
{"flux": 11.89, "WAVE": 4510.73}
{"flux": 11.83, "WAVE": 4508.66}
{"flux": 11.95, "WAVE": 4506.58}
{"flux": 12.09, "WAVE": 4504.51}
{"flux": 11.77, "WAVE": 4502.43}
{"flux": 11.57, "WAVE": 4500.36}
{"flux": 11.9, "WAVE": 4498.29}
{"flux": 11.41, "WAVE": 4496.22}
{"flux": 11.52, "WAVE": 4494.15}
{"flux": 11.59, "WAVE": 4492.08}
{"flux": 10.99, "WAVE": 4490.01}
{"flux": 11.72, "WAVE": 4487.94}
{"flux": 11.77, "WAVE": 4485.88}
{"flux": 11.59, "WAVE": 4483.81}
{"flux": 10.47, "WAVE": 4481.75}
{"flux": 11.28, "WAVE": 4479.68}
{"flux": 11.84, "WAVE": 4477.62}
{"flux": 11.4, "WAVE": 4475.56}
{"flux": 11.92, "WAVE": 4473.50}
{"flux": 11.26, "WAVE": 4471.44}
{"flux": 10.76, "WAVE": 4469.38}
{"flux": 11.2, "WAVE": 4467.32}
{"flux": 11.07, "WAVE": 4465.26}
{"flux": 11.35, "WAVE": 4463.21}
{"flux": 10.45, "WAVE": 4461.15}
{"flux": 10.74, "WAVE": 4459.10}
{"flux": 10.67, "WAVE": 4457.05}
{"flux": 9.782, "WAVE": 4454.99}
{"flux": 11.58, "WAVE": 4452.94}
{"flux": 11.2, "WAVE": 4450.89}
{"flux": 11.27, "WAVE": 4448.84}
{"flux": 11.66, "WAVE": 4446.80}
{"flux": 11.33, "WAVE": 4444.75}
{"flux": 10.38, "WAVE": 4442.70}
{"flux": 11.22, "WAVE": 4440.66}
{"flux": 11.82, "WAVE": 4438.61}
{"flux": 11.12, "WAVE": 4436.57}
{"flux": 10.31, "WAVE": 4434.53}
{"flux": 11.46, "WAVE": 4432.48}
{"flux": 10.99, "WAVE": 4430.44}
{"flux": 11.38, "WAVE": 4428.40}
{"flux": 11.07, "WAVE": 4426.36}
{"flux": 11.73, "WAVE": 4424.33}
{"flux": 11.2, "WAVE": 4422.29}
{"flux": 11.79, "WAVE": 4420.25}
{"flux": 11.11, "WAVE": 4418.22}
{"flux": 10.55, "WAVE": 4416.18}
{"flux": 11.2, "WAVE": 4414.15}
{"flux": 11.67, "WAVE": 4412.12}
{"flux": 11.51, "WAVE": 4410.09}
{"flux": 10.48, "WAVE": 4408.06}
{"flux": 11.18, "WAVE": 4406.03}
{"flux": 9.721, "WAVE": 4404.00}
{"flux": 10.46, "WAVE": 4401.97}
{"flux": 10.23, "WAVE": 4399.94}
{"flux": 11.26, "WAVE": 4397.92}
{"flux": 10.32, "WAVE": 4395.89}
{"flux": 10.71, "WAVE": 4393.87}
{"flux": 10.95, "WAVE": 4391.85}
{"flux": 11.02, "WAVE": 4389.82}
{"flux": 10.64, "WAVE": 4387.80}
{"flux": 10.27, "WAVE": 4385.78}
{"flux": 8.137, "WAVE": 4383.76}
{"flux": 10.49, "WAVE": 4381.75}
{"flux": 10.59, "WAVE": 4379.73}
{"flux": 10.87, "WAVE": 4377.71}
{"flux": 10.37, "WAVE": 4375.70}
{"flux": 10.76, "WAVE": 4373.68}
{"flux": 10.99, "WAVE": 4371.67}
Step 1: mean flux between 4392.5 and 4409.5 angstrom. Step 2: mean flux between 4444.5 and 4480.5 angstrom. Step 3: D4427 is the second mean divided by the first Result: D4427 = 1.1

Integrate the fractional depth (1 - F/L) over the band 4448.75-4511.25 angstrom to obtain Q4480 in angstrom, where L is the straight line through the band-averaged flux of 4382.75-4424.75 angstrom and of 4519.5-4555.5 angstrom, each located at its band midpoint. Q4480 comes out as -1.7 angstrom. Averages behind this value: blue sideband 10.8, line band 11.3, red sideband 11.3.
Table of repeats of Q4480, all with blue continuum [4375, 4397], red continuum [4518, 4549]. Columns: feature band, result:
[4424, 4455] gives -1.3 angstrom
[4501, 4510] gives -0.6 angstrom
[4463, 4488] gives -0.9 angstrom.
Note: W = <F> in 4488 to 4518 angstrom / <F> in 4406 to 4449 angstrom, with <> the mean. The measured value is 1.04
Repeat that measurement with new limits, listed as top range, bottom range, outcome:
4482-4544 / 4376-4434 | 1.06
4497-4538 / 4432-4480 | 1.03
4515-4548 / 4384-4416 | 1.06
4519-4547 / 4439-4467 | 1.03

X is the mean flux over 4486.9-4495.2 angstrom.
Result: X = 11.5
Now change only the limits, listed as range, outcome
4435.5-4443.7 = 11.1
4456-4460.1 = 10.7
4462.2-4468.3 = 11.2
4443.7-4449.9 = 11.4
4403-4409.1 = 10.5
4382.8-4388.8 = 9.69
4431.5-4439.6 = 11.2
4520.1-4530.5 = 11.2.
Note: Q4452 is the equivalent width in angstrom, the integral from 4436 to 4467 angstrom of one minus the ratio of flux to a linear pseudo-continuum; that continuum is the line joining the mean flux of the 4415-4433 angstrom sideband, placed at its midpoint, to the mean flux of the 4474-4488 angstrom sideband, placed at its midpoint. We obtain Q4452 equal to 0.8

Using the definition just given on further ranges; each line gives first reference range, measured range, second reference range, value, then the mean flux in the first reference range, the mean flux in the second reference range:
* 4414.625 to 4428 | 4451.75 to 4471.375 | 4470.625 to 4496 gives 0.9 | 11.2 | 11.4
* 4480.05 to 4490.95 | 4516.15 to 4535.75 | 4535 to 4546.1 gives 0.4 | 11.3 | 11.5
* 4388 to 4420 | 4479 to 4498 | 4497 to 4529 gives 0.1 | 10.8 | 11.6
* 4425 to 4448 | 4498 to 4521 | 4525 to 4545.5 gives -1.2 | 11.2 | 11.2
